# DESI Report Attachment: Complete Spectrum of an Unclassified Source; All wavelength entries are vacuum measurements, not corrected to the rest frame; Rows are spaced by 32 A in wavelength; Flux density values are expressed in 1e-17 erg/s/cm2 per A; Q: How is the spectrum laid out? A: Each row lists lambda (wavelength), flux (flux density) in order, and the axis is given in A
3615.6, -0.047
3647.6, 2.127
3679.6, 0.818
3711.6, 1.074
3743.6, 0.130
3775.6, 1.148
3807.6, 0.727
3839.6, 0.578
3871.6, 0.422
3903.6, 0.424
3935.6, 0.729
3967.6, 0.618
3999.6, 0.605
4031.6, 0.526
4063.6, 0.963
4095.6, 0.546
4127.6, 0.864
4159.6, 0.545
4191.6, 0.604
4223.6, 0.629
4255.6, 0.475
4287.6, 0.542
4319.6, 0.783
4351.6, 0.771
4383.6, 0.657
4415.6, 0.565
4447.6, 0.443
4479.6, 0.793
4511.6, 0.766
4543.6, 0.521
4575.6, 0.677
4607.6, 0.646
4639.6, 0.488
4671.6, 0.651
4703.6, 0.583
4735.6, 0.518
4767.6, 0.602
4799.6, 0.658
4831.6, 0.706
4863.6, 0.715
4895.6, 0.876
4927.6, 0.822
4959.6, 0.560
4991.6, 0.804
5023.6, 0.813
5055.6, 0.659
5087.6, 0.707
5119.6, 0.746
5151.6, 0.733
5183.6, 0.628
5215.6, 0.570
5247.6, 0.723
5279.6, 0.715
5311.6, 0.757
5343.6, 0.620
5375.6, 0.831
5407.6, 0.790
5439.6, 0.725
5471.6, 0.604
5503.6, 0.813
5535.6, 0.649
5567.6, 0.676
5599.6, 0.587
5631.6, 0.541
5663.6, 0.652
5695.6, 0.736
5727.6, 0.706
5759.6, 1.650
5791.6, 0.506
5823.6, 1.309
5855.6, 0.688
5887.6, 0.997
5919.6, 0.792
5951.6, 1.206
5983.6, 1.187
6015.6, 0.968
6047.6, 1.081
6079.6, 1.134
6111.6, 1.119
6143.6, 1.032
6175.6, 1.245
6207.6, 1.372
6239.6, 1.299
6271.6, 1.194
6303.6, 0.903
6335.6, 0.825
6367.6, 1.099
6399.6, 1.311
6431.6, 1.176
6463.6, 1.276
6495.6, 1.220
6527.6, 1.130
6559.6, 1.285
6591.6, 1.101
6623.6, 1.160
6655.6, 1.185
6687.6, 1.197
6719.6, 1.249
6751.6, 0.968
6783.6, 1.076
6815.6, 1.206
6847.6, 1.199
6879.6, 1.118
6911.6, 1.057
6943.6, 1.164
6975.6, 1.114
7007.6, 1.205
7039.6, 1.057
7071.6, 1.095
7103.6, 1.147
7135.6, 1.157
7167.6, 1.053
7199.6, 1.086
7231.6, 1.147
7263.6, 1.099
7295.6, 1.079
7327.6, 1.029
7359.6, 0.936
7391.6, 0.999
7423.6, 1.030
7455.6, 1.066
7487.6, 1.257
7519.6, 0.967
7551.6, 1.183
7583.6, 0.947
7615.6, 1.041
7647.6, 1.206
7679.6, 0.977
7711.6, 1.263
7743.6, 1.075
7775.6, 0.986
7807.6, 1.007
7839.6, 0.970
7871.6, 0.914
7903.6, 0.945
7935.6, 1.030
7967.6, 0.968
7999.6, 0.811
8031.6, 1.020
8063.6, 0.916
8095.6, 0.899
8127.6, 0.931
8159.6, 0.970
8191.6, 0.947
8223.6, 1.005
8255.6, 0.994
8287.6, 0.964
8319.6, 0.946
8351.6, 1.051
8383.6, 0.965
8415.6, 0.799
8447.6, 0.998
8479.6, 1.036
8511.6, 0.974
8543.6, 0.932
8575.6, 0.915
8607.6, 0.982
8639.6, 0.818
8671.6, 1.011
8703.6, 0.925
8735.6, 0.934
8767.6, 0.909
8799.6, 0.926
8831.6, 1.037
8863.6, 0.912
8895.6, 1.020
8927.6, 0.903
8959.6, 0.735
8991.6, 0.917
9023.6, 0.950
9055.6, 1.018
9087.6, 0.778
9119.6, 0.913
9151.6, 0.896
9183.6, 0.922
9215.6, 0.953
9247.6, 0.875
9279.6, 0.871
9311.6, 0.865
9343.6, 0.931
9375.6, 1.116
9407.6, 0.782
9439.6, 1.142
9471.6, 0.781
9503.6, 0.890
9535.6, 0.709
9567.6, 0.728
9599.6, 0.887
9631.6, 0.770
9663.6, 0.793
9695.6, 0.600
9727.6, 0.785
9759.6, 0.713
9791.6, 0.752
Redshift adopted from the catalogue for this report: 0.54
